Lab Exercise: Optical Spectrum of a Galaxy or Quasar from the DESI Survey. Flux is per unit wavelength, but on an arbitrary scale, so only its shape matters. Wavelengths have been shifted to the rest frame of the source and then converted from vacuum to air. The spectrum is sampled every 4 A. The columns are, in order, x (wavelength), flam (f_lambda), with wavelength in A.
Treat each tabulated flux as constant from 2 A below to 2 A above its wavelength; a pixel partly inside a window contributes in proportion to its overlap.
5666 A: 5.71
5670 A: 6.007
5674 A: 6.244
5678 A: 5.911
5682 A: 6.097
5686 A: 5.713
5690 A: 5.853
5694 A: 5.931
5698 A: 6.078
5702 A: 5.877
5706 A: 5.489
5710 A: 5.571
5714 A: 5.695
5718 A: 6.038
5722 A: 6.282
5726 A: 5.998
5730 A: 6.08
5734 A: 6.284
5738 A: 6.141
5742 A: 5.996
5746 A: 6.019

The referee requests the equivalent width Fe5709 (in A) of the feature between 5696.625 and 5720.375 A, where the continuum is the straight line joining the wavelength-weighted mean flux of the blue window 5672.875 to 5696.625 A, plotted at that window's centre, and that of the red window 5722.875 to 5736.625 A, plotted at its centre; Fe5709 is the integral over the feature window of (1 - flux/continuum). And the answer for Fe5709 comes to 1.0 A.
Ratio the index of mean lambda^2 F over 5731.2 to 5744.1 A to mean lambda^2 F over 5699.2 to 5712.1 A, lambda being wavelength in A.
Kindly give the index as 1.1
